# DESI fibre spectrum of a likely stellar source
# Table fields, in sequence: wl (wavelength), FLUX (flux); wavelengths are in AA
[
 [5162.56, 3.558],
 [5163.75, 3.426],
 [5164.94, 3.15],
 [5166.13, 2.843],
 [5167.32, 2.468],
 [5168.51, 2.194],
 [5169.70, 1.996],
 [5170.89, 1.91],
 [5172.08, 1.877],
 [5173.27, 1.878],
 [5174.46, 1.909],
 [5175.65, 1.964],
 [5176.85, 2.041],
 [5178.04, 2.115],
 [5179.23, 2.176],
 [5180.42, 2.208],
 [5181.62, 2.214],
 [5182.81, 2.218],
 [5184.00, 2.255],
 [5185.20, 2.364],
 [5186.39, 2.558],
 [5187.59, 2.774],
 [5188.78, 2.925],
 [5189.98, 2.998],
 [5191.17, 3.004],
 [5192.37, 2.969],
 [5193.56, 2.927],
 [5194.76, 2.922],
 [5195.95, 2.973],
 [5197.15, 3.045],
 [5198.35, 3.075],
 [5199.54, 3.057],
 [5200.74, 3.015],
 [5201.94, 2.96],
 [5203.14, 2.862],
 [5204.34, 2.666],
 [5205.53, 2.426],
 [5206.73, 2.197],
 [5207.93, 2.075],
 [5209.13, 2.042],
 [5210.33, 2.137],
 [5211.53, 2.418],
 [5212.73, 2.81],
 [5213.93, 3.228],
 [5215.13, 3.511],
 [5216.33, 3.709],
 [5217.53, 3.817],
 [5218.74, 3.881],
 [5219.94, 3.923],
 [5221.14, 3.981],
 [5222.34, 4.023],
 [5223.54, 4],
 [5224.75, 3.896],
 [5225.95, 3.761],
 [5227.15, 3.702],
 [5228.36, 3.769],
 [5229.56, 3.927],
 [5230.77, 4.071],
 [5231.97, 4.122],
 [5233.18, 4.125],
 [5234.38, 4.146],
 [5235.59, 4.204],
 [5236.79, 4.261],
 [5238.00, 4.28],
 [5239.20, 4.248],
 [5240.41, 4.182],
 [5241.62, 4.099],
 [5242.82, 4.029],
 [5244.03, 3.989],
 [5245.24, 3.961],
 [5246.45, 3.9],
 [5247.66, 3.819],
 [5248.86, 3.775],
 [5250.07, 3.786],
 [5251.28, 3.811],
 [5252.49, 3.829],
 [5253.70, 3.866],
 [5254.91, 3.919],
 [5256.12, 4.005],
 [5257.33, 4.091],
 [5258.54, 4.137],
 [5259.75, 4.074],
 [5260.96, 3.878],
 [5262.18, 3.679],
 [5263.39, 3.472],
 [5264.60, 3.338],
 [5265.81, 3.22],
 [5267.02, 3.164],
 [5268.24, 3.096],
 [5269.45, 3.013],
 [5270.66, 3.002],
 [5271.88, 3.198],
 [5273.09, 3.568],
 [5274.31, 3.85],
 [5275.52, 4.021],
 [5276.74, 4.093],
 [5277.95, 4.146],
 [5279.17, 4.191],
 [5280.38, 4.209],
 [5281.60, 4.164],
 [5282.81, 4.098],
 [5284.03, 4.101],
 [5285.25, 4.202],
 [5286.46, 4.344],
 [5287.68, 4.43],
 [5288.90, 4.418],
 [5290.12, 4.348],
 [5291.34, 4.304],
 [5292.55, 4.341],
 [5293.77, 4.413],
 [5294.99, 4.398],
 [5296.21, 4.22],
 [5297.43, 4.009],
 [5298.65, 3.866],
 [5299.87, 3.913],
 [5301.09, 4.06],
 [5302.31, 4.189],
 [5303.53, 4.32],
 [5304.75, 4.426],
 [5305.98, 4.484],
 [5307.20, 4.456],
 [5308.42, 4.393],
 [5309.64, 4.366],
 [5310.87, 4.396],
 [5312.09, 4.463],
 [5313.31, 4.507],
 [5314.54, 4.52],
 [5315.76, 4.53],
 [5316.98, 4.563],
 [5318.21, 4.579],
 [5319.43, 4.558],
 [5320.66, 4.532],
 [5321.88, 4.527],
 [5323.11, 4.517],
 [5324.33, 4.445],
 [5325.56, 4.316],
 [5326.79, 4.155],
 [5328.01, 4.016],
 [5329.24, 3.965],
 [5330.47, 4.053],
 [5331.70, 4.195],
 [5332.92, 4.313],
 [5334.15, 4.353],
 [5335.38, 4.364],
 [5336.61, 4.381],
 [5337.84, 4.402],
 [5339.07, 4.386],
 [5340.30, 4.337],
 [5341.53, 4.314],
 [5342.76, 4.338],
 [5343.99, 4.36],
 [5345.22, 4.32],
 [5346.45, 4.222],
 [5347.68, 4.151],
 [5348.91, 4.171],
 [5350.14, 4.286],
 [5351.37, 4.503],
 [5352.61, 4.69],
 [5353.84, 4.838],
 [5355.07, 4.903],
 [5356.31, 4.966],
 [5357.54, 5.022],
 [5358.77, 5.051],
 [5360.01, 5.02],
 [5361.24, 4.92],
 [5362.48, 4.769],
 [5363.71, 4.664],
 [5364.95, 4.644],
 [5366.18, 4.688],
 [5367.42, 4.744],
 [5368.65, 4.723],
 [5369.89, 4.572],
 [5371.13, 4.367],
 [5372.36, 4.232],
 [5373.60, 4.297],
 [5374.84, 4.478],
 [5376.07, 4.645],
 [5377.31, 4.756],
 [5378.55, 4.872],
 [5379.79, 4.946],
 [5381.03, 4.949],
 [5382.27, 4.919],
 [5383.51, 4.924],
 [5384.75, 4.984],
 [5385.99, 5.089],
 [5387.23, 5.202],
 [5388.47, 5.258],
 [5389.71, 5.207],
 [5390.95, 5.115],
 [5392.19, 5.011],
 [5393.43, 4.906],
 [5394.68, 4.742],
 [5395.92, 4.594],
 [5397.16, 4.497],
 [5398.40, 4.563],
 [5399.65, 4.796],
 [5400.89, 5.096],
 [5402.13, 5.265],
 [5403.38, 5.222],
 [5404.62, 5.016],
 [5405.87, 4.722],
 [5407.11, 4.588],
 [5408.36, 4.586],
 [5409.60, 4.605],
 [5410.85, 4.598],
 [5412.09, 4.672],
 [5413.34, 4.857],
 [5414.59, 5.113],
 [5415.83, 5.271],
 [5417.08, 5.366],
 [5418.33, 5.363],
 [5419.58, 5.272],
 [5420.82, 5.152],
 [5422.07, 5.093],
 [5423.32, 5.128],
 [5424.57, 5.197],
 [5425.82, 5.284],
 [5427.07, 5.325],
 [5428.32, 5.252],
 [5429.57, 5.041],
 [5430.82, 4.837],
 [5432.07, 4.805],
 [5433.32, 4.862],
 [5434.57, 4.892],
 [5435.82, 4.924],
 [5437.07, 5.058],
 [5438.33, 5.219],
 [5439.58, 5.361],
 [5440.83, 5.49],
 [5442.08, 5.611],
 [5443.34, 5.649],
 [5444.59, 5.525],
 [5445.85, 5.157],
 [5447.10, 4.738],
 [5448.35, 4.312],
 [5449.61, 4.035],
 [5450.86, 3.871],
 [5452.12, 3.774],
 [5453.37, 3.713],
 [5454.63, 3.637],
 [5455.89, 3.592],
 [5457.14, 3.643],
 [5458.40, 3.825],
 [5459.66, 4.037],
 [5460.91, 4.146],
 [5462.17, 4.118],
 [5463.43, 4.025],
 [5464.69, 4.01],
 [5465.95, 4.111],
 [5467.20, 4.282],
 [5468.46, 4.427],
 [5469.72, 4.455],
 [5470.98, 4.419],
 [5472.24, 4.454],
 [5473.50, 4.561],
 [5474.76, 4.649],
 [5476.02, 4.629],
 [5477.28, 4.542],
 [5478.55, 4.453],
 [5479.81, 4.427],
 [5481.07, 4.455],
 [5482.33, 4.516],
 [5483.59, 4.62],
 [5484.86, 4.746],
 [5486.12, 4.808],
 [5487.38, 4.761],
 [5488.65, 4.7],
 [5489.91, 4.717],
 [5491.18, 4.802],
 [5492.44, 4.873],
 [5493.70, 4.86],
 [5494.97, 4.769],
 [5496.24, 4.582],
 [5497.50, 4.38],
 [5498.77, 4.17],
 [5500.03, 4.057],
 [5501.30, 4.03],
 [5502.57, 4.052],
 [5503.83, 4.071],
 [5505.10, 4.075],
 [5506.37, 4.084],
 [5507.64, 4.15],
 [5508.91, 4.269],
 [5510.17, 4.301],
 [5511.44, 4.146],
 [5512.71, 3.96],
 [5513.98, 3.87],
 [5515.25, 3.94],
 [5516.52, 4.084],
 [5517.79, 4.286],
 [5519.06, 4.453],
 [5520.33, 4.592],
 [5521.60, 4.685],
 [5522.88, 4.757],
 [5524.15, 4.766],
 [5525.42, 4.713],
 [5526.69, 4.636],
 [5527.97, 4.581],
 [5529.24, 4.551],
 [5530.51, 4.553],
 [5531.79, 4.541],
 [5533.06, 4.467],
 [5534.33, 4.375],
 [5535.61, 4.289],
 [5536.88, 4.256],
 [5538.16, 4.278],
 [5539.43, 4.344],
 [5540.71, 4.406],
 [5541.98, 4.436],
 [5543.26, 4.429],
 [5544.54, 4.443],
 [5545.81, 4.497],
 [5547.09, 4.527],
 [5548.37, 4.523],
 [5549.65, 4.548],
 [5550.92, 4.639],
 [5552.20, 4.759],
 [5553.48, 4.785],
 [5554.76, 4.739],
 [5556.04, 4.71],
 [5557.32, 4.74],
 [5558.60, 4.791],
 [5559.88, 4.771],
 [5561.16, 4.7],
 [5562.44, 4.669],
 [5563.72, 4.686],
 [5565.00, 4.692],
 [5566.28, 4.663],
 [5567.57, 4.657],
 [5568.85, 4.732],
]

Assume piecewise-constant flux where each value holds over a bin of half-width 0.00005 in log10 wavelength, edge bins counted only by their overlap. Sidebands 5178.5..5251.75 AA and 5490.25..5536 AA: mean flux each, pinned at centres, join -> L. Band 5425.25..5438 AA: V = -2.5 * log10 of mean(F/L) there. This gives -0.22 mag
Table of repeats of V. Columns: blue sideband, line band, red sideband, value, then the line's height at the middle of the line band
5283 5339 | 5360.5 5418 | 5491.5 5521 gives -0.13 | 4.3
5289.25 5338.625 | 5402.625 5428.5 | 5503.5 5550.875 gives -0.16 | 4.35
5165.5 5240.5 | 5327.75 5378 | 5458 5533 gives -0.21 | 3.73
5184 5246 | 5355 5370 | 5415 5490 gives -0.16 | 4.18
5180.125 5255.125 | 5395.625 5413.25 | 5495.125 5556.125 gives -0.20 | 3.99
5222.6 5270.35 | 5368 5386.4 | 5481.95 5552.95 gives -0.14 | 4.14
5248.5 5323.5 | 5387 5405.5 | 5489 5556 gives -0.17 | 4.24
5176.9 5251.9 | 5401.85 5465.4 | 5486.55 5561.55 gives -0.16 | 4.12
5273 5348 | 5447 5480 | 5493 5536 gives 0.04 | 4.34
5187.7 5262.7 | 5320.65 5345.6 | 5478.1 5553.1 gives -0.12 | 3.87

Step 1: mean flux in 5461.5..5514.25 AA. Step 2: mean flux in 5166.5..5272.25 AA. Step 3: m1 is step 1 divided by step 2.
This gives 1.4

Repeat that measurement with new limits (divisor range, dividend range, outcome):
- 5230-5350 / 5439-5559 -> 1.08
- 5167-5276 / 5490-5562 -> 1.37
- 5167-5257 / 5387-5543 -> 1.45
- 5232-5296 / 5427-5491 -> 1.16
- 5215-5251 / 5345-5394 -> 1.20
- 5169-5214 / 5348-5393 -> 1.92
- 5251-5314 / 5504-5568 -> 1.11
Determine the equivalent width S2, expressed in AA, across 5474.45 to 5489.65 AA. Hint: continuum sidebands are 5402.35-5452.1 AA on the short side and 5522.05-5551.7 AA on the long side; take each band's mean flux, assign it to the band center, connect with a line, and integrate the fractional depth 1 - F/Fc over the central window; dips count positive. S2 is 0.4 AA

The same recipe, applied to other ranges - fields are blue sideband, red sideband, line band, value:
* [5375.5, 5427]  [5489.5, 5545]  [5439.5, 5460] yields 1.20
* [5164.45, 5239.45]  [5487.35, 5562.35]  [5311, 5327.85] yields -4.45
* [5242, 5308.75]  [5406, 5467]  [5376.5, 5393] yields -1.97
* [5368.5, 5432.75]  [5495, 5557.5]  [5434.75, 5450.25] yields -1.11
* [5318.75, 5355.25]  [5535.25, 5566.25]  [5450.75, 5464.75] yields 1.94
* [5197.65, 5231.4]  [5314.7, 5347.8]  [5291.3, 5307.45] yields -0.76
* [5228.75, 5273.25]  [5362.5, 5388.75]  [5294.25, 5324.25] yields -0.78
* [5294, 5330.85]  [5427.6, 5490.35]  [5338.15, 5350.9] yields 0.24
